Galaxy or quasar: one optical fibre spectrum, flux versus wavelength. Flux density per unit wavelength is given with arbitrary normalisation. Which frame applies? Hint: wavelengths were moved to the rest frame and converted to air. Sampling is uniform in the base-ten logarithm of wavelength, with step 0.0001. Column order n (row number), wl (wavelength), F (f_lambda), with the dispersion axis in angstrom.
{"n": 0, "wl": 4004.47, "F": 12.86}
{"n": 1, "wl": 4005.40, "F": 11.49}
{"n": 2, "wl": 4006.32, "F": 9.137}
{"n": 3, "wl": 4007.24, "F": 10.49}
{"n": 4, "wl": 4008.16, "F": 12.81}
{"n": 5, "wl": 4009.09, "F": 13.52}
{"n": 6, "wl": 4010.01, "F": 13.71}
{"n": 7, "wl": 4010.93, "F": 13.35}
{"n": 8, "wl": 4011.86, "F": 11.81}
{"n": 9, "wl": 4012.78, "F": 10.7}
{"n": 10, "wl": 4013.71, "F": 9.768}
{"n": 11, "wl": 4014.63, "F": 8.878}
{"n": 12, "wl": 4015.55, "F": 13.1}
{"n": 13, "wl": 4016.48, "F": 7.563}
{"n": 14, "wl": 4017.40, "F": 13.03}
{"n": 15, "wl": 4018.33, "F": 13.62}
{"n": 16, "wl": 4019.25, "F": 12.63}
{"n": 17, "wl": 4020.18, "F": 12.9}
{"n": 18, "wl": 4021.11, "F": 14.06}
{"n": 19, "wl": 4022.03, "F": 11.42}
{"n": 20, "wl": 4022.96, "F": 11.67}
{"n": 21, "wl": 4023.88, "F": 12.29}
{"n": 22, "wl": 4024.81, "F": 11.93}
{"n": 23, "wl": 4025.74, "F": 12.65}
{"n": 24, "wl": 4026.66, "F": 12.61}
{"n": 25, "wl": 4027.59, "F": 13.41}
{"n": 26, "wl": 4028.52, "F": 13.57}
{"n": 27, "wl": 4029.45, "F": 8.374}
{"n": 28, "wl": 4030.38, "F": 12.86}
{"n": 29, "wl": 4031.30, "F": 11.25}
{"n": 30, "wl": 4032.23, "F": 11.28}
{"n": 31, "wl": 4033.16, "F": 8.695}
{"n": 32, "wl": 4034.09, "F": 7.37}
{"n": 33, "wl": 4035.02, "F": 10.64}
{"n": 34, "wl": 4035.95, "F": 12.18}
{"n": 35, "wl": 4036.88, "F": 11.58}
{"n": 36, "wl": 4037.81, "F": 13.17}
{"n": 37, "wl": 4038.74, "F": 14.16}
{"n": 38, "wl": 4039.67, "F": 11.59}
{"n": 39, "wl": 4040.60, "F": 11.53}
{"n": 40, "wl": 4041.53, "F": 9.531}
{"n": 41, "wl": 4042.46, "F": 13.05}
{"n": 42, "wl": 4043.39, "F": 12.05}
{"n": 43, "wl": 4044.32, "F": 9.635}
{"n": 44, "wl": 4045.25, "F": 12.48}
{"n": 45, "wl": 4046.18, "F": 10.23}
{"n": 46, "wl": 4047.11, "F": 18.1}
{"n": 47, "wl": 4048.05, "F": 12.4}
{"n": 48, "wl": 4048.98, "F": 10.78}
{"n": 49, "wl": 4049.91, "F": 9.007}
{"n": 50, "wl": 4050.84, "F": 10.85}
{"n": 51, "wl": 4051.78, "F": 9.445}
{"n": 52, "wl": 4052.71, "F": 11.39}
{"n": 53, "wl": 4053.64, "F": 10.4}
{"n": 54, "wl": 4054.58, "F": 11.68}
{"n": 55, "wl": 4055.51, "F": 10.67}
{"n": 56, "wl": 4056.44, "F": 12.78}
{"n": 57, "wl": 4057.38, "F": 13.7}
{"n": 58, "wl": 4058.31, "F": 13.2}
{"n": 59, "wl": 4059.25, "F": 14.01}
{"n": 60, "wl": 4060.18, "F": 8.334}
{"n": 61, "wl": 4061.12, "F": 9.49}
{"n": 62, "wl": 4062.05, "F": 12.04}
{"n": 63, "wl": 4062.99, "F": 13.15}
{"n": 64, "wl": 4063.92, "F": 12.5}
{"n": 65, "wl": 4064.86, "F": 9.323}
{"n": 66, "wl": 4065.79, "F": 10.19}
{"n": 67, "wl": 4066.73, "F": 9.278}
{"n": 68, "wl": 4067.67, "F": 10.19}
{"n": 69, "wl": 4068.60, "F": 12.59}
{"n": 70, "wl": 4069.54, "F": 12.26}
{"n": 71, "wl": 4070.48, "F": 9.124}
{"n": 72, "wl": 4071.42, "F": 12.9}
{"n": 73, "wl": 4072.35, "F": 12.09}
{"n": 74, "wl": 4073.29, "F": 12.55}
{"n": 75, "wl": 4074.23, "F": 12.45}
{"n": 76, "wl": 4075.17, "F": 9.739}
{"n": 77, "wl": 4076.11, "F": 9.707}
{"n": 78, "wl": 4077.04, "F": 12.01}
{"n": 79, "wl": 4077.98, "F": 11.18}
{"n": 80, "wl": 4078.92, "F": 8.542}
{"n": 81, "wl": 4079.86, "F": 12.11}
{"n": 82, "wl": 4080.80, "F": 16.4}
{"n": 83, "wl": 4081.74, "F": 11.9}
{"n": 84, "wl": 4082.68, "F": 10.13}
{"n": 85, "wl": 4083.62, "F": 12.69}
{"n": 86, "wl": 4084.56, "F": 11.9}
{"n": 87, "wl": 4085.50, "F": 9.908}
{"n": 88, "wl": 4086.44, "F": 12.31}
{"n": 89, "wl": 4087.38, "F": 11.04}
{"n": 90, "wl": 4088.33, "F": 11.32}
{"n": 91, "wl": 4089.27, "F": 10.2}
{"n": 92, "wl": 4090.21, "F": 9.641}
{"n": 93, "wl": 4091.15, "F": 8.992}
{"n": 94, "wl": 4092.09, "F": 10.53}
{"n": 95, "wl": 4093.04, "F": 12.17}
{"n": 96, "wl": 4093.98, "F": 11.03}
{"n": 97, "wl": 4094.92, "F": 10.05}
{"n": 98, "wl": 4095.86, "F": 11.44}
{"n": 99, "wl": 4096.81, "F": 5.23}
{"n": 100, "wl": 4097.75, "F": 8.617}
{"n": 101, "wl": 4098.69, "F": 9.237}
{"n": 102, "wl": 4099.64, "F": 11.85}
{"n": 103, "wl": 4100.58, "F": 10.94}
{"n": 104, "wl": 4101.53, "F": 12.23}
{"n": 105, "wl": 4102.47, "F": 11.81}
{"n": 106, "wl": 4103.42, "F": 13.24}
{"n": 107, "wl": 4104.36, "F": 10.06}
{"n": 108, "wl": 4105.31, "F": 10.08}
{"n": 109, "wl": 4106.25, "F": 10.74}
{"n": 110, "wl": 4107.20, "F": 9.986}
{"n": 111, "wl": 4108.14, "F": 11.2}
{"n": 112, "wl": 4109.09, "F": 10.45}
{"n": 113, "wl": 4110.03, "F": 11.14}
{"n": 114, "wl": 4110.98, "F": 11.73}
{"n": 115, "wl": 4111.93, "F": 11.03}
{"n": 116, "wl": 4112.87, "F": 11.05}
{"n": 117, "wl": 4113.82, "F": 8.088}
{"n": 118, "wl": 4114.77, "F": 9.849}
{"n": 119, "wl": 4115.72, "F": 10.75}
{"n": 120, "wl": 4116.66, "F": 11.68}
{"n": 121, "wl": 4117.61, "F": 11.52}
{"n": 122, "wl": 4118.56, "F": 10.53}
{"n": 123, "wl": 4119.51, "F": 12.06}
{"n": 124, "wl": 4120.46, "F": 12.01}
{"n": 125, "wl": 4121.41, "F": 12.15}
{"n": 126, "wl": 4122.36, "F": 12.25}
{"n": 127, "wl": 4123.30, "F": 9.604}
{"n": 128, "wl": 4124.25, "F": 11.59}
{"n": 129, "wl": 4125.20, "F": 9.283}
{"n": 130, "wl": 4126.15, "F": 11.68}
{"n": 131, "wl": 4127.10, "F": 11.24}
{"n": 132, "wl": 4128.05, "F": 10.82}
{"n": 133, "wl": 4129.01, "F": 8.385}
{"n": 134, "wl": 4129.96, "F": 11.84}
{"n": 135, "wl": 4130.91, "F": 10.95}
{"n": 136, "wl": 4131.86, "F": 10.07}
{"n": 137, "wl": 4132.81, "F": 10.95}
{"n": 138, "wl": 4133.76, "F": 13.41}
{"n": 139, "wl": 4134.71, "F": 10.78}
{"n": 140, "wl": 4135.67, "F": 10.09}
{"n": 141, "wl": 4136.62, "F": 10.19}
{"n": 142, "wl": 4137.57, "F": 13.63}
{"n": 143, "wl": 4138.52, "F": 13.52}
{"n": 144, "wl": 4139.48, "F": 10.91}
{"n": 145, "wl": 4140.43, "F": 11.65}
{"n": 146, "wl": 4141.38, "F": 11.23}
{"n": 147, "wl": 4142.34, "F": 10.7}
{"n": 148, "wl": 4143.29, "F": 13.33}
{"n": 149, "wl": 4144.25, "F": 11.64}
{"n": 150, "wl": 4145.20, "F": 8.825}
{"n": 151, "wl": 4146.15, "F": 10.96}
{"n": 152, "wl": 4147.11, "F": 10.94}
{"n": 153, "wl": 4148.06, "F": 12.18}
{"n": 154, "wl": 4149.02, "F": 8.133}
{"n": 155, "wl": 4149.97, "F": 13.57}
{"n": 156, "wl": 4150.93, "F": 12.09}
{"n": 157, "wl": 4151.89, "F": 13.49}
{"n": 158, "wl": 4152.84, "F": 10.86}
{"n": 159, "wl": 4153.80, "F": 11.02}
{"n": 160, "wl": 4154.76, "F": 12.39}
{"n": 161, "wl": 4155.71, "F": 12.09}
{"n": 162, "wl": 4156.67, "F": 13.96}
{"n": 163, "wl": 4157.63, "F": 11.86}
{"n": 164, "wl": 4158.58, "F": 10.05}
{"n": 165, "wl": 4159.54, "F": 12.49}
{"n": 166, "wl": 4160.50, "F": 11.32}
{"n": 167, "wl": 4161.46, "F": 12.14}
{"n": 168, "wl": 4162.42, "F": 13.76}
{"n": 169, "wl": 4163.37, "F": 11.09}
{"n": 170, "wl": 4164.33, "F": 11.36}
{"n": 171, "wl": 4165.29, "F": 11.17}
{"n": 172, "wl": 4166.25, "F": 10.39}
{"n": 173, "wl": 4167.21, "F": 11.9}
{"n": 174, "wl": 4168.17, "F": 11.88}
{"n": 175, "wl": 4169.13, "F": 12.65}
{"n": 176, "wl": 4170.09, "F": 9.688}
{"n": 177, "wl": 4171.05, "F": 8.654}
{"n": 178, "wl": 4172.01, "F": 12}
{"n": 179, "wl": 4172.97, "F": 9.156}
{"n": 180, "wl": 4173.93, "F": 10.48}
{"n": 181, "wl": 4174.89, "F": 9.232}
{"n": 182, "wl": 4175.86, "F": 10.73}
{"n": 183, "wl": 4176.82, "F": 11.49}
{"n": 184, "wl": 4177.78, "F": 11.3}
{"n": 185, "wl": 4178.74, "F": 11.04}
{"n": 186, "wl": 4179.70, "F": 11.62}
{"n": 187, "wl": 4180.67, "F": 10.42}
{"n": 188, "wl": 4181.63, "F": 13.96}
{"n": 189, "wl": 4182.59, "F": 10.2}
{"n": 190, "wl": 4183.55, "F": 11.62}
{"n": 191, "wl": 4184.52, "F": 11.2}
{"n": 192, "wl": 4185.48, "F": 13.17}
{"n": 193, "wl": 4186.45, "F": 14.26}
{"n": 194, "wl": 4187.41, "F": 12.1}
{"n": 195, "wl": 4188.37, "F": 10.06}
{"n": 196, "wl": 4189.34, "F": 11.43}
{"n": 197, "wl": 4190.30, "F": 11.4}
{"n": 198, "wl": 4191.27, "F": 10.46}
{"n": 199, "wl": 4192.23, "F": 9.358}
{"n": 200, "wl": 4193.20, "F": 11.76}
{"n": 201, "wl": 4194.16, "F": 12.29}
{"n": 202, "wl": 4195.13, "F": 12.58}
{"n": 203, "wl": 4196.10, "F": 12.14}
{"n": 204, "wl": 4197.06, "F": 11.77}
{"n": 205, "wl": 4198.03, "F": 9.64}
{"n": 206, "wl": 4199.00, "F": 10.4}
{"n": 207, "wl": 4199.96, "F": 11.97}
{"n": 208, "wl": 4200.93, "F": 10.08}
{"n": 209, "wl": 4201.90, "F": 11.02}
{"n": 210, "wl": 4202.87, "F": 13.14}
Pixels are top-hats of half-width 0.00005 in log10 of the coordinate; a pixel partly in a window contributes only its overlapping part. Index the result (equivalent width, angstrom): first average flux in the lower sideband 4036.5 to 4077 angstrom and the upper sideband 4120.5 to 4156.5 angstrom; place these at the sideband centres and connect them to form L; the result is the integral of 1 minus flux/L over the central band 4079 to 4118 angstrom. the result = 2.0 angstrom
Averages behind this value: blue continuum 11.5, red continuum 11.3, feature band 10.9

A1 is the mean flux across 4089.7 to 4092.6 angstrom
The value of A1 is 9.75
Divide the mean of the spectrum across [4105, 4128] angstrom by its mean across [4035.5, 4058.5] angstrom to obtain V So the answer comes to 0.9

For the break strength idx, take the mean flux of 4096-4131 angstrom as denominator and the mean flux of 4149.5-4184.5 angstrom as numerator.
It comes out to 1.07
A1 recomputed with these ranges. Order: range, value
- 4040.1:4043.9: 11.5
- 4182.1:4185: 11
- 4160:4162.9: 12.4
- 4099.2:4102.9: 11.7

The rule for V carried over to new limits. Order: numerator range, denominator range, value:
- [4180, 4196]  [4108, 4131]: 1.07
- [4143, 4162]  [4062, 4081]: 1.03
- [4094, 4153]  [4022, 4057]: 0.95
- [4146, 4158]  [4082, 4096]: 1.09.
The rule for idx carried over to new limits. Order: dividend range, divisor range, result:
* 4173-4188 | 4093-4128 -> 1.06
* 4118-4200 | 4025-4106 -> 1.01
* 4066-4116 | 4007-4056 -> 0.93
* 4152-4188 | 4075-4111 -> 1.06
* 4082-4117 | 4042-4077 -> 0.93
